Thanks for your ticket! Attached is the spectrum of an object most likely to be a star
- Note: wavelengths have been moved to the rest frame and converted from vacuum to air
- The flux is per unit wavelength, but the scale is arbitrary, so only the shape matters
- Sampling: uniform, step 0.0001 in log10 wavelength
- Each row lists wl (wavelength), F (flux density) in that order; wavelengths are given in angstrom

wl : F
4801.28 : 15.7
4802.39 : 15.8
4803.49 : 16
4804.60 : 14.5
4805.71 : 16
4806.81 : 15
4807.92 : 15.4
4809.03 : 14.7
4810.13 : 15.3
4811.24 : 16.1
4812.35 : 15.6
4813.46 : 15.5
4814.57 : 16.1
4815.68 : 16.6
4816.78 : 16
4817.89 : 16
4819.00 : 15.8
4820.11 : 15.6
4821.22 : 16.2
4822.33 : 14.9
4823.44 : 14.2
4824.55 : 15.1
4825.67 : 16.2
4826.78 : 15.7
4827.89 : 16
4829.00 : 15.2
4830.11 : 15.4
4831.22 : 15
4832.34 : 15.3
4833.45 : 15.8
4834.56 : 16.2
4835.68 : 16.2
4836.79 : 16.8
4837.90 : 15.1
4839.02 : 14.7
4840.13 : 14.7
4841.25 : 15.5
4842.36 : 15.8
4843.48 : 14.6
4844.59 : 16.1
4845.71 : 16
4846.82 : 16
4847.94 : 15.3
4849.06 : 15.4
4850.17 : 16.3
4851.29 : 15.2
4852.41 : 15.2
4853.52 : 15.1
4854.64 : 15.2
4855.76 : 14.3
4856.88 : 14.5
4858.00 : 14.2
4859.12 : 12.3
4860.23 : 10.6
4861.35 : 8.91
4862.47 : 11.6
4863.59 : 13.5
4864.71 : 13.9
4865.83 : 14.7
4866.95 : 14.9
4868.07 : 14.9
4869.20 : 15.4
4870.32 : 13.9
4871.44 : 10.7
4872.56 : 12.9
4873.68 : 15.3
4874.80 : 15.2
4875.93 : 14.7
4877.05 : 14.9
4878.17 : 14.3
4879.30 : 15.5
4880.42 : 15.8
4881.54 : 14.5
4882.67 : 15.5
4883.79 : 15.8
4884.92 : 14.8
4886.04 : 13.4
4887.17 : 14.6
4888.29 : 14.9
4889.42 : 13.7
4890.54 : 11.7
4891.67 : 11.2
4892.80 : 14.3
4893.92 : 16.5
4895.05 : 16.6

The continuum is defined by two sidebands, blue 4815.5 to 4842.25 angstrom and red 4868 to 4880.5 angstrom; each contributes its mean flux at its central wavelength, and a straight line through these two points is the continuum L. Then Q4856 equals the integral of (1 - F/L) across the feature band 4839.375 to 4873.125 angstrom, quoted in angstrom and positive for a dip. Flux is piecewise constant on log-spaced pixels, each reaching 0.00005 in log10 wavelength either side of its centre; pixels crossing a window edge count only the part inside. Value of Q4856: 1.4 angstrom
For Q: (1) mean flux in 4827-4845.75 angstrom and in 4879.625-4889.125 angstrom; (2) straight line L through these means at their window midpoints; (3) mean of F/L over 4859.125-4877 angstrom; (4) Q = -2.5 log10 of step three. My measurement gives 0.13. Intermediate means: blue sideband 15.5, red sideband 14.9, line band 13.4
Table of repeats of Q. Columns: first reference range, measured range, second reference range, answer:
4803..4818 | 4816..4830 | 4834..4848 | 0.00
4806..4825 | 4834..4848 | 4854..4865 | -0.12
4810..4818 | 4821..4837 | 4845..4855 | 0.01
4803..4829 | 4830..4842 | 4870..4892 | -0.03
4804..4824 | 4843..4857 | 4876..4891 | -0.02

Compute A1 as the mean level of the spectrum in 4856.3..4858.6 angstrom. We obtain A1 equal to 14.3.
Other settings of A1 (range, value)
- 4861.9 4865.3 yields 13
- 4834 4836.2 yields 16.2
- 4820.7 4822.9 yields 15.5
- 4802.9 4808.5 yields 15.4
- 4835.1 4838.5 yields 16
